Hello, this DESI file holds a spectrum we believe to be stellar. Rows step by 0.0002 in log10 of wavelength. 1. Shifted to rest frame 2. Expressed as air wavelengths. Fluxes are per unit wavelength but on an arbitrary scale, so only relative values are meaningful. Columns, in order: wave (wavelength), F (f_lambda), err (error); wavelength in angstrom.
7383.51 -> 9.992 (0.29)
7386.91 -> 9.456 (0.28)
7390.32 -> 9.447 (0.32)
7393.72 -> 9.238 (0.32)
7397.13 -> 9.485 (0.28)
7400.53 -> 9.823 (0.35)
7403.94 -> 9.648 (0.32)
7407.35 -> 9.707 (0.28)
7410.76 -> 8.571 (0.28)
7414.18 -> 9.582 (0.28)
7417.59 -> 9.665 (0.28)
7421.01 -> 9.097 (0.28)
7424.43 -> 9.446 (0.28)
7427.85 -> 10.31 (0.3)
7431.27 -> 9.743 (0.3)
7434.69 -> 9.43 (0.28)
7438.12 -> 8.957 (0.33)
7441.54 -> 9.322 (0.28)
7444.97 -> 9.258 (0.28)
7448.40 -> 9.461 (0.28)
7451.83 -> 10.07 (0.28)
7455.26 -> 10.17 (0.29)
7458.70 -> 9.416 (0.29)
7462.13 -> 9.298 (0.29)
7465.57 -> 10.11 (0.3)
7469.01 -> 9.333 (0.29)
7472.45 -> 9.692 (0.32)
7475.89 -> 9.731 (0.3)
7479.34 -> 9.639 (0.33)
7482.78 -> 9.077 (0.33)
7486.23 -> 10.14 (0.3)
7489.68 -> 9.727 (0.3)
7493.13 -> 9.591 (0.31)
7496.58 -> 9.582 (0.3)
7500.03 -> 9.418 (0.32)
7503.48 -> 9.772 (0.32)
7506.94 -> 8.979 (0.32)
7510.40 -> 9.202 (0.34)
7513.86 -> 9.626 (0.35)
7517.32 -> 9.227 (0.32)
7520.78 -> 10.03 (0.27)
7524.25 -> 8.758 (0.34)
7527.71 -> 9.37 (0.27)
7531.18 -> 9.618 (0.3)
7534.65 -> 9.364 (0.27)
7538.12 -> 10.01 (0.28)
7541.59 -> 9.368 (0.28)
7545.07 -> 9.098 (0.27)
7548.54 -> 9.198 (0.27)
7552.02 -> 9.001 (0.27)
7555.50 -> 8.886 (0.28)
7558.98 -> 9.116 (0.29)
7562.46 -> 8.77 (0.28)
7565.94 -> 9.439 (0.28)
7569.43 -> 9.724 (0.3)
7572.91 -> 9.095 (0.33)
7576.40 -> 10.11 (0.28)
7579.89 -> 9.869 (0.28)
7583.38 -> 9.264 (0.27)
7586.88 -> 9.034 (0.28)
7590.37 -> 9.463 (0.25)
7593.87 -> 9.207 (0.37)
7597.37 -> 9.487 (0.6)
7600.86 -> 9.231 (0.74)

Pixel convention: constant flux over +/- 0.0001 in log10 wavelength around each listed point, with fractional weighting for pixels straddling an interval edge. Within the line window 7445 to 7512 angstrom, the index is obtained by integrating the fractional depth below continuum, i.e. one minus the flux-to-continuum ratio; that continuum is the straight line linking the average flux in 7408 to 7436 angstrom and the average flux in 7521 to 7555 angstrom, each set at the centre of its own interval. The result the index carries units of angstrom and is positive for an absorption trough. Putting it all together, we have -1.3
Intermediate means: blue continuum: 9.49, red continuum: 9.32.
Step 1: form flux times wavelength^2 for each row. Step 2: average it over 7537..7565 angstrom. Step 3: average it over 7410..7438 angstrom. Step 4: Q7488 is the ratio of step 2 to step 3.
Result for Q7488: 1.00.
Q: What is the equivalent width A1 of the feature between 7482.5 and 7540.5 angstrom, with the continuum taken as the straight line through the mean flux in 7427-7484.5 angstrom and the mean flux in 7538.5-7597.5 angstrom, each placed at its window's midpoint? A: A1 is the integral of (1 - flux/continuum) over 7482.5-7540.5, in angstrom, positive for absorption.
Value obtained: -0.4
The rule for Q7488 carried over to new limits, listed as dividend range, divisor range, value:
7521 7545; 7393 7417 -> 1.03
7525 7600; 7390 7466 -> 1.02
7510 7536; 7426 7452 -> 1.01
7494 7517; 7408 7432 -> 1.02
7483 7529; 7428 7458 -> 1.01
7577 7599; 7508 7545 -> 1.02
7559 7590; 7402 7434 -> 1.03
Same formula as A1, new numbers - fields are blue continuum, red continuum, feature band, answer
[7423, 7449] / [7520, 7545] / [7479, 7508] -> -0.3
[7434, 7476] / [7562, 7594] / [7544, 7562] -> 0.8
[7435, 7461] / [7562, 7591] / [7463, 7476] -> -0.3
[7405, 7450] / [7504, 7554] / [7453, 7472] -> -0.6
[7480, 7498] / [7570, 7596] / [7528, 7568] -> 1.0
